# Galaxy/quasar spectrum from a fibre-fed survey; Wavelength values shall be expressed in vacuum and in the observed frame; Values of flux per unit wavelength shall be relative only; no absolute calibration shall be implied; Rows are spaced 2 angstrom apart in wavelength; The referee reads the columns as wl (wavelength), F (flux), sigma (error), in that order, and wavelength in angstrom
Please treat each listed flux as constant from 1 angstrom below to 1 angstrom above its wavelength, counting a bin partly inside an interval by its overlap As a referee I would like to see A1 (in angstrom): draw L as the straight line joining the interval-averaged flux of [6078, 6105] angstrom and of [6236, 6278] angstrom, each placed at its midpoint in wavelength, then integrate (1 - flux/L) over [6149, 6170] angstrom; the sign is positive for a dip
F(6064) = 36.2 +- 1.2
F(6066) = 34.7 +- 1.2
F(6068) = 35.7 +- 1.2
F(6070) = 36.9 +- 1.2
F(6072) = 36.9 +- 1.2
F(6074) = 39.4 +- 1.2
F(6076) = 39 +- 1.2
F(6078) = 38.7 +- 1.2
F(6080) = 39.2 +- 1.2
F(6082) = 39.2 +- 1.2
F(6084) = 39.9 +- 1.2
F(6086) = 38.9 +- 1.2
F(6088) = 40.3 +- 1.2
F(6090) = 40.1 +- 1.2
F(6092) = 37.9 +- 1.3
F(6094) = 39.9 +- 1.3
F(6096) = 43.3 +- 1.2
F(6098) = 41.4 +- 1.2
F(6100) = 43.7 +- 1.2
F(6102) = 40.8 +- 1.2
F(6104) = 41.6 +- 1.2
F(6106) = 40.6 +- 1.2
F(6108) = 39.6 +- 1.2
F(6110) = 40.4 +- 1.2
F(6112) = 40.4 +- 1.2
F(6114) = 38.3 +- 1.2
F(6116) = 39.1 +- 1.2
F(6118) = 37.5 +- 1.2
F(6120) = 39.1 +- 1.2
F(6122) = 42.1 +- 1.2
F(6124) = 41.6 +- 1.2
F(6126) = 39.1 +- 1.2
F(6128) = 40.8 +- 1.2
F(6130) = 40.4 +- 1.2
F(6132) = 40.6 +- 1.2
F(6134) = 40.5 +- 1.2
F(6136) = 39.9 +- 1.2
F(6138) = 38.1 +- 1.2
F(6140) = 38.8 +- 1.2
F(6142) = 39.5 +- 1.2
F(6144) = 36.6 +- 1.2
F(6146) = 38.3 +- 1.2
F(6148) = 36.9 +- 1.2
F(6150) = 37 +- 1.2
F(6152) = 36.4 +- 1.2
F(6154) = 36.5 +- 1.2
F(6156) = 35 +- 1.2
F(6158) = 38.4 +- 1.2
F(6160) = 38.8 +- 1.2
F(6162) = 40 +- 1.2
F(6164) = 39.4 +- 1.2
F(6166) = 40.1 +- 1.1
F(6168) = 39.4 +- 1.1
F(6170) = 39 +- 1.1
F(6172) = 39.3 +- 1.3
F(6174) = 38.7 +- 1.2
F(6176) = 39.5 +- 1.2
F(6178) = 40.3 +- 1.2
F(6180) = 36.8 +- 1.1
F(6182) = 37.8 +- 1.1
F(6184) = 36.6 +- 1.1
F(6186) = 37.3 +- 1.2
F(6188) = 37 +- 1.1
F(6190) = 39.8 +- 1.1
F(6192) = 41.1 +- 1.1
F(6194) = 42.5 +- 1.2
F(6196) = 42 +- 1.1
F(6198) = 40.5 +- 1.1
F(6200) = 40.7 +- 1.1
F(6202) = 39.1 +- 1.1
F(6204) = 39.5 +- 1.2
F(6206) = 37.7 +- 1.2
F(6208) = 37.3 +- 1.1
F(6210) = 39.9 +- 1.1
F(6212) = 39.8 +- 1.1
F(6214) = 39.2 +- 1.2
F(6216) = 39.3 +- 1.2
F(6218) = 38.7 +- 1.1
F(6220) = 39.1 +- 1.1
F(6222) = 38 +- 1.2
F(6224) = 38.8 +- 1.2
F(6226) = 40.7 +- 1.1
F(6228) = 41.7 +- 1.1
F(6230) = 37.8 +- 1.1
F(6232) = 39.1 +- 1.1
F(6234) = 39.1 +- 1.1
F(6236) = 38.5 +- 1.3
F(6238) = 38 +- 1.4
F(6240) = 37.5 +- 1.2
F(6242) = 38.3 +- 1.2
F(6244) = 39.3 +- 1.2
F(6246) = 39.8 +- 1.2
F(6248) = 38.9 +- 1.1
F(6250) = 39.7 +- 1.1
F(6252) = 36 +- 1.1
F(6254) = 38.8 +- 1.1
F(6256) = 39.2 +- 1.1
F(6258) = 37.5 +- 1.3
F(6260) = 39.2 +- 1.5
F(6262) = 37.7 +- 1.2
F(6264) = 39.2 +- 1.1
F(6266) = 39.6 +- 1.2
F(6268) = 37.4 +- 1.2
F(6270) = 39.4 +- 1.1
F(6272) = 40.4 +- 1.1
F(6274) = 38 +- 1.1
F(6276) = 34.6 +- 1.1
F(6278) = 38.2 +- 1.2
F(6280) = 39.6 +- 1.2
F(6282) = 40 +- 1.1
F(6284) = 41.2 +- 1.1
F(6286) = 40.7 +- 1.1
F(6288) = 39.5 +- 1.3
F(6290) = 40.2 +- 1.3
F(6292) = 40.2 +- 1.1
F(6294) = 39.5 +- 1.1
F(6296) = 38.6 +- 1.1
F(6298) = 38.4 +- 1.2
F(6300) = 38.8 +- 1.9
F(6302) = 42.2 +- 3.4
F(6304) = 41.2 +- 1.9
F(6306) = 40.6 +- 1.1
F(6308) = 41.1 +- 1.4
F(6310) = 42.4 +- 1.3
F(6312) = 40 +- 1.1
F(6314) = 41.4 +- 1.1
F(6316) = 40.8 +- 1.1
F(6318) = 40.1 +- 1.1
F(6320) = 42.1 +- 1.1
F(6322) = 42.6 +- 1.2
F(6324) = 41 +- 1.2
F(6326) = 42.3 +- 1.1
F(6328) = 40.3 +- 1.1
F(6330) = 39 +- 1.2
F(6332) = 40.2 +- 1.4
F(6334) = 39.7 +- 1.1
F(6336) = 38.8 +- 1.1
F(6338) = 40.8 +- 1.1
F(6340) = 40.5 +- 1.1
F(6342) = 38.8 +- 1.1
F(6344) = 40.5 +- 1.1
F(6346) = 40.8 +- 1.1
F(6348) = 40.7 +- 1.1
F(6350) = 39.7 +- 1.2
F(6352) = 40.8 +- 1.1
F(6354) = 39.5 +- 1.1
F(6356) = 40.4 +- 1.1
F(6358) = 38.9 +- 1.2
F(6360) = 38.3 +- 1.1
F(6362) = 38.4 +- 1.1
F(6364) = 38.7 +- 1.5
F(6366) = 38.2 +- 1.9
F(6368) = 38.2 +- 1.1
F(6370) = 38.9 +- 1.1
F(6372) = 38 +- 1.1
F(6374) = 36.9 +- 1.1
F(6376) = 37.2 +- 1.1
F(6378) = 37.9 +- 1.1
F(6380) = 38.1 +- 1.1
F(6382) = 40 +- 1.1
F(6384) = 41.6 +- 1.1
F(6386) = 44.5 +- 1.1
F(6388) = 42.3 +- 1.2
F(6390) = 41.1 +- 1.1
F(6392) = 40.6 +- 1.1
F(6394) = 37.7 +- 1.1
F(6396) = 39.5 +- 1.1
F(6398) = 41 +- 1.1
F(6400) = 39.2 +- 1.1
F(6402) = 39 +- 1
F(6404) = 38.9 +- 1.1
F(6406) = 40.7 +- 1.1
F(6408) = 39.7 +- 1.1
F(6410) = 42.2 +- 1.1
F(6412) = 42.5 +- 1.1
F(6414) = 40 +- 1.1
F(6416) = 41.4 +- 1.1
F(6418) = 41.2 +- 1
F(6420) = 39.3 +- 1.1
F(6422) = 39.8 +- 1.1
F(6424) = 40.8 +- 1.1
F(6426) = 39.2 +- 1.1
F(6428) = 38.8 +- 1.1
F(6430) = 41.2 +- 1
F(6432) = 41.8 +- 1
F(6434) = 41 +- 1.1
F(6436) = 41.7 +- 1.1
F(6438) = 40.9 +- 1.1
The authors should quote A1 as 0.8 angstrom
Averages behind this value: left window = 40.4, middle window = 38.1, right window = 38.4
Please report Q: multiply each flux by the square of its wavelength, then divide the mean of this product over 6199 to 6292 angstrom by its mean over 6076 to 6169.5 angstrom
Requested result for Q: 1.03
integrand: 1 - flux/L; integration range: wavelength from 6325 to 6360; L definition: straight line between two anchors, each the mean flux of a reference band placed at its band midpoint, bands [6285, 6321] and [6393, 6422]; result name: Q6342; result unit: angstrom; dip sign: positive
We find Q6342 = 0.2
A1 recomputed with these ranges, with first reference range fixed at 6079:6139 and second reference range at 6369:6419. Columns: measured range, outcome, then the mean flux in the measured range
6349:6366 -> 0.3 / 39.3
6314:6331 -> -0.4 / 41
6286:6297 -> 0.1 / 39.7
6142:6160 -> 1.3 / 37.1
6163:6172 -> 0.1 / 39.5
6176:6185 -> 0.5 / 38.1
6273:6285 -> 0.4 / 38.6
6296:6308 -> 0.0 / 40.2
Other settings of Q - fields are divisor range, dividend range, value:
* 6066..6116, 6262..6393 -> 1.09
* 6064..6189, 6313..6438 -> 1.11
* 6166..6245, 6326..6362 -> 1.07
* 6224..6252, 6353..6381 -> 1.03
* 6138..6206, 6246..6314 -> 1.05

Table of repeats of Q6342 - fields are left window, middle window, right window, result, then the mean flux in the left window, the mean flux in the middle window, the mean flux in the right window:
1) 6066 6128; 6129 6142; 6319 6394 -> 0.0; 39.6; 39.7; 39.9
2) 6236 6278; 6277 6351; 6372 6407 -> -2.6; 38.4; 40.3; 39.7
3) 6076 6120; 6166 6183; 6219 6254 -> 0.2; 40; 38.9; 38.8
